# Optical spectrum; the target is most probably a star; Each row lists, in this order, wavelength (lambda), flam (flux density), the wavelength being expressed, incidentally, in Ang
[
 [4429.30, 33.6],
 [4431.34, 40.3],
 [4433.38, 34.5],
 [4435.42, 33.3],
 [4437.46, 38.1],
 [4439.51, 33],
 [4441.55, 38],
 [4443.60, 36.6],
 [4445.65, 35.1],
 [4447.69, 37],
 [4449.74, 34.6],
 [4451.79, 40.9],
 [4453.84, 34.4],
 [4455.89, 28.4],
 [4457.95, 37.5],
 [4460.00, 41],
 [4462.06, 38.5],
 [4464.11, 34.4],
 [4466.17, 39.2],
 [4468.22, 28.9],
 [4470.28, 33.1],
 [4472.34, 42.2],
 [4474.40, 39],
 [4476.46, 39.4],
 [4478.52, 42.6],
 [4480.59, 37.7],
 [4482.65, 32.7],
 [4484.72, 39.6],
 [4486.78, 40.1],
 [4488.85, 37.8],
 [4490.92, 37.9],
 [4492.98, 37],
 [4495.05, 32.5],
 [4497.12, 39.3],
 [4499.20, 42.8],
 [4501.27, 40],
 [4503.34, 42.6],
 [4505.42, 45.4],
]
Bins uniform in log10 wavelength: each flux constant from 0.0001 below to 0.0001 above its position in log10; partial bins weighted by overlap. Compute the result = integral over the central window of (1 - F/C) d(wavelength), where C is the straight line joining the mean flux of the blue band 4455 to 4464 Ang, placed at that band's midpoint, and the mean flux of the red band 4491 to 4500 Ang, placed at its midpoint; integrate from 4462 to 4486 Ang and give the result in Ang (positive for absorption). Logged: -0.3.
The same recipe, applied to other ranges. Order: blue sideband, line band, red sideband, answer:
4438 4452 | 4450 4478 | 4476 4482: 1.0 Ang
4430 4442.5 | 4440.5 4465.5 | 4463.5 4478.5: 0.1 Ang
